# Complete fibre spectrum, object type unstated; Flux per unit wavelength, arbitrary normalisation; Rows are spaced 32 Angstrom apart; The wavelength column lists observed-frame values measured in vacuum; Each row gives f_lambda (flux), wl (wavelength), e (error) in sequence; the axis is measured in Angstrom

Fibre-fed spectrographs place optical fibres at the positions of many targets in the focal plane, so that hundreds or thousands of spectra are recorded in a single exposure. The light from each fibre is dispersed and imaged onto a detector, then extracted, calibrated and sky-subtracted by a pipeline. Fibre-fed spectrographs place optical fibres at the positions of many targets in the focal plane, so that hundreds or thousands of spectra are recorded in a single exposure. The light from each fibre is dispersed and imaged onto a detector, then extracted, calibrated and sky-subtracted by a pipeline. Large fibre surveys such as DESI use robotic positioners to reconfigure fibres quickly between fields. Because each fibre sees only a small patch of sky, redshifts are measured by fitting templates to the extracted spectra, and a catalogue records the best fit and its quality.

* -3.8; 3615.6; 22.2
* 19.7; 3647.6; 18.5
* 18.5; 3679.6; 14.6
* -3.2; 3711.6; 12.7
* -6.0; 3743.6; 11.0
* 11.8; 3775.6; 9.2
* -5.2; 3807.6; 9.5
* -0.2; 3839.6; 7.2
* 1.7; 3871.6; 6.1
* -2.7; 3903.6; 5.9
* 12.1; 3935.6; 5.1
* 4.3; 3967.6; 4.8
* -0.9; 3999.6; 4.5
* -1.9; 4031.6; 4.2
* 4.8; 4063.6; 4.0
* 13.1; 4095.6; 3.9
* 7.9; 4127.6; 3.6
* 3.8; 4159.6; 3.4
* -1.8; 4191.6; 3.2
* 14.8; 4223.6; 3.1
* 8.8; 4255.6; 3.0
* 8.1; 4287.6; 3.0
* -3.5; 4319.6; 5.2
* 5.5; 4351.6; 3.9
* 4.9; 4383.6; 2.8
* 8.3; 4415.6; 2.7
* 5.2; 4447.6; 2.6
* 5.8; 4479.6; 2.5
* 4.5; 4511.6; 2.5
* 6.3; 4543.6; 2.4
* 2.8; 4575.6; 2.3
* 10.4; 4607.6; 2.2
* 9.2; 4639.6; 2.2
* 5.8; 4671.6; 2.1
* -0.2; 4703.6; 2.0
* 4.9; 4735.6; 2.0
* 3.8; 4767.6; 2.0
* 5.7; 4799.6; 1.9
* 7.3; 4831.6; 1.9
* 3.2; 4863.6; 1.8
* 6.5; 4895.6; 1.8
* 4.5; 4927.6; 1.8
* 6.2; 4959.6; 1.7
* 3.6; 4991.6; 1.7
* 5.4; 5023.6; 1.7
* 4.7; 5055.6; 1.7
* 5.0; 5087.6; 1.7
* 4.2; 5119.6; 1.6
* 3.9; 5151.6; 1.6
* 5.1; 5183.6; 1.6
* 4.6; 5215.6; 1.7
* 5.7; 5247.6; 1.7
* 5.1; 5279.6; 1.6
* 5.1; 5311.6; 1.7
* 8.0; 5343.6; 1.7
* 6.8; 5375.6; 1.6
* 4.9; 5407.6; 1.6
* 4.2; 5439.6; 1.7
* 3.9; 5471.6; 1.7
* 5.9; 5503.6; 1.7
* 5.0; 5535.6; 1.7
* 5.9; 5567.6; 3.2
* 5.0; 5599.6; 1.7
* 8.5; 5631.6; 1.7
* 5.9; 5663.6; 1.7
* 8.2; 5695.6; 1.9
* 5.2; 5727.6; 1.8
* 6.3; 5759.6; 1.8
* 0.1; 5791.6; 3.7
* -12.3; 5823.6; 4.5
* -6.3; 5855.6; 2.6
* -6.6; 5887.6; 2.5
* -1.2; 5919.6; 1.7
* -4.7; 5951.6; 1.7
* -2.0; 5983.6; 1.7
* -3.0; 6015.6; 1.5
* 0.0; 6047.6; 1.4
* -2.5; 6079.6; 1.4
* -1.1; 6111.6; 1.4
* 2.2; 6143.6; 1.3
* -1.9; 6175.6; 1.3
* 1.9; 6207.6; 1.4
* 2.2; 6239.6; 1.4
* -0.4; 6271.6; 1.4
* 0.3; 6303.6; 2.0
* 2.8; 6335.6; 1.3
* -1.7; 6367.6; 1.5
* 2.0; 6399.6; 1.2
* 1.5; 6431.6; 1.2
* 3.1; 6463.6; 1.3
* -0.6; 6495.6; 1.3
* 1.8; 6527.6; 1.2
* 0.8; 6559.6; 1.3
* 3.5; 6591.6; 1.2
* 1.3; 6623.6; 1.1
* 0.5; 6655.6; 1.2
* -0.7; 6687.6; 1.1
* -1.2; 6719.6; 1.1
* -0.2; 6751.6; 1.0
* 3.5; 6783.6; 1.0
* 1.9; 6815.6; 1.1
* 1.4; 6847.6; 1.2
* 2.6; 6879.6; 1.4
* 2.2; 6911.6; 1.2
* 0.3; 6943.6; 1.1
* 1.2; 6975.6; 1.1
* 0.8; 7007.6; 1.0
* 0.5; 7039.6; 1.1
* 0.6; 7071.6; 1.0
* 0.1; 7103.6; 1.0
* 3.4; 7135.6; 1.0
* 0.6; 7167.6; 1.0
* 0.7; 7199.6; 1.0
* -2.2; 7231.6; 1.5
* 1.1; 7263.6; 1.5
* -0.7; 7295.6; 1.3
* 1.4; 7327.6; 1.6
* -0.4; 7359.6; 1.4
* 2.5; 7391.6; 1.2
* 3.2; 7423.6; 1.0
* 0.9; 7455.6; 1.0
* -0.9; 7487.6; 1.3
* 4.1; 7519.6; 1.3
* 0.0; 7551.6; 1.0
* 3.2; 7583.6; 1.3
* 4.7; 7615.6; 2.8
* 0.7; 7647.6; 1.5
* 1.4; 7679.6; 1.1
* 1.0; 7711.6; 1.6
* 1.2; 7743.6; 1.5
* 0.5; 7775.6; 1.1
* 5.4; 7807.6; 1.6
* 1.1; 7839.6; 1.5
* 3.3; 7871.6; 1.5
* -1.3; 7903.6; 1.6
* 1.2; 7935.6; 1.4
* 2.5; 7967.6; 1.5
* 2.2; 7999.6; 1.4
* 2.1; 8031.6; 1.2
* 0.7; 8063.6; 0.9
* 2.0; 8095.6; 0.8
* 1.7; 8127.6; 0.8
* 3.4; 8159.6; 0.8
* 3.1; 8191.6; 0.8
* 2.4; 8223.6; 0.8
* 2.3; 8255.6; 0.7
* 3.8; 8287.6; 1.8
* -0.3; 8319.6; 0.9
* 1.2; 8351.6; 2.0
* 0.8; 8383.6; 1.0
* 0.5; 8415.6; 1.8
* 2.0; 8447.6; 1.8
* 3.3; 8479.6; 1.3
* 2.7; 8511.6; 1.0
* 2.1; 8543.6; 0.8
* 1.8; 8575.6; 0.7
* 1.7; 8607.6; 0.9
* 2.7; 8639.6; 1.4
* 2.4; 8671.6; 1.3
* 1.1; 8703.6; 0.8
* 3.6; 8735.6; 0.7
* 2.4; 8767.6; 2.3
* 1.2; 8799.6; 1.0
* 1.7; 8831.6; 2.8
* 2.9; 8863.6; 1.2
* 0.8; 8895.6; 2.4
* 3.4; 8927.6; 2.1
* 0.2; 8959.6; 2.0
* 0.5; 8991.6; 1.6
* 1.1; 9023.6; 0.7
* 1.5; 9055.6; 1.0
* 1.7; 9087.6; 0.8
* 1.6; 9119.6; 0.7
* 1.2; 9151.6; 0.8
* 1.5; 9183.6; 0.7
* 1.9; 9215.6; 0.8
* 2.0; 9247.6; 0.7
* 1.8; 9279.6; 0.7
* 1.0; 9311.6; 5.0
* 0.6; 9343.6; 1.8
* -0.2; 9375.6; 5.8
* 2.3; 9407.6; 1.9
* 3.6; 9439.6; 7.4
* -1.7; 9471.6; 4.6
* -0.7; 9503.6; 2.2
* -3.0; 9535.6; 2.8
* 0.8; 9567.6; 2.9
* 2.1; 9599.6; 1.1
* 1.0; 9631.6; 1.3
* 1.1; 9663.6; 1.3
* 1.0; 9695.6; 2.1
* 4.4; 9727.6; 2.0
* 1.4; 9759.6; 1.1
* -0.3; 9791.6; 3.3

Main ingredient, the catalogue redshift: 0.520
